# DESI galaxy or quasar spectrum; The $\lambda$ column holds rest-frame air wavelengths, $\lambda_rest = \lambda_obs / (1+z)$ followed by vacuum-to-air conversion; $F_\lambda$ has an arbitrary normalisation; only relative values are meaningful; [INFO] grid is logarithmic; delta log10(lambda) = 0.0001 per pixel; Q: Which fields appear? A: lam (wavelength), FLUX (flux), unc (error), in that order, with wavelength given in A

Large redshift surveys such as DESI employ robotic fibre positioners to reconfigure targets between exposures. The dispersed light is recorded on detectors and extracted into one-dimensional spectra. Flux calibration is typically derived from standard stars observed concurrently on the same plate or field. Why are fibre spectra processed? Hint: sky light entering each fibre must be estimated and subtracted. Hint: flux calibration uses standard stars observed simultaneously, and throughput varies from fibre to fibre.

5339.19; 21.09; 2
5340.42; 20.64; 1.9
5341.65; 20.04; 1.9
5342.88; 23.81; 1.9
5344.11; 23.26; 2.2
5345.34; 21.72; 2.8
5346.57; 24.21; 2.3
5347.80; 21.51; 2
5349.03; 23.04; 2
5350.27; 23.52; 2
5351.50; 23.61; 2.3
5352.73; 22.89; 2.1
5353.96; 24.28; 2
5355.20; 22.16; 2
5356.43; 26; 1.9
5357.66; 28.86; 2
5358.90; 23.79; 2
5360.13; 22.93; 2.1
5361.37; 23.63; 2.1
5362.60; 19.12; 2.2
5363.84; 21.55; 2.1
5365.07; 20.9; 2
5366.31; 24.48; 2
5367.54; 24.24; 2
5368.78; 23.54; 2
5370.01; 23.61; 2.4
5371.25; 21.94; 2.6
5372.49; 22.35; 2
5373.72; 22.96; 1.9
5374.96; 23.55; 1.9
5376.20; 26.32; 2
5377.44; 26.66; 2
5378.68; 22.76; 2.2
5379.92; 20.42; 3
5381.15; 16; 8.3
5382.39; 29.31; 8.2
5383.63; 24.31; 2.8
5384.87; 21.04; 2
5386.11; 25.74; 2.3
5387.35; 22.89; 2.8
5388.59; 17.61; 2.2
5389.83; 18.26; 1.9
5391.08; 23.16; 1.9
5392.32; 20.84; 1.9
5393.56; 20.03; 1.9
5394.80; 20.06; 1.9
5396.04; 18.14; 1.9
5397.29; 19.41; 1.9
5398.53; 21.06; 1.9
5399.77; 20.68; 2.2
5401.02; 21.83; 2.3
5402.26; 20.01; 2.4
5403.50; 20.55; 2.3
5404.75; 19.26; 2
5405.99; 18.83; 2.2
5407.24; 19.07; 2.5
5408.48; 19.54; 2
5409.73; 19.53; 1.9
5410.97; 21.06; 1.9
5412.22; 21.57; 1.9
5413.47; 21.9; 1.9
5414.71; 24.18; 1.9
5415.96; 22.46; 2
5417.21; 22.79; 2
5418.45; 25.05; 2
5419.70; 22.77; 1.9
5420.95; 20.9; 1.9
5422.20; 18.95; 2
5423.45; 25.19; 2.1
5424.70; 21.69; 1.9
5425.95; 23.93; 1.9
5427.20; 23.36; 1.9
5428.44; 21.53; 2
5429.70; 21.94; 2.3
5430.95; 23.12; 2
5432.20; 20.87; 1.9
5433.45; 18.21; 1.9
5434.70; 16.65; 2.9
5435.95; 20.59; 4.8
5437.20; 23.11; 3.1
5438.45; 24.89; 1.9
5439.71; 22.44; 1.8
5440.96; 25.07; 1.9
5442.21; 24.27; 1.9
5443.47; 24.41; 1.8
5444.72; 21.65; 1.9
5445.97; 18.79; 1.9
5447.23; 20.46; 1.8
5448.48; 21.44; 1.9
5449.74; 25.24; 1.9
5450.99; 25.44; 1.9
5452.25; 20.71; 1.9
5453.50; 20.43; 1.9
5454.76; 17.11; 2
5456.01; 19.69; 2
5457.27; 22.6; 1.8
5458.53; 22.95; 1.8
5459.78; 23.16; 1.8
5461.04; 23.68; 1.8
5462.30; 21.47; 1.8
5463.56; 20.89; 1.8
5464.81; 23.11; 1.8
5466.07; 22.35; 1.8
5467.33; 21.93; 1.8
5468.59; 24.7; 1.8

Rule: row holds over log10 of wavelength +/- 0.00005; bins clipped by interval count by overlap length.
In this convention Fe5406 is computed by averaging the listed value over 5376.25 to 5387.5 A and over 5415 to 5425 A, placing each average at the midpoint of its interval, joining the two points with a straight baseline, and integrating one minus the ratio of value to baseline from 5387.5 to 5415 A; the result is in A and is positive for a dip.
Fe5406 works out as 3.2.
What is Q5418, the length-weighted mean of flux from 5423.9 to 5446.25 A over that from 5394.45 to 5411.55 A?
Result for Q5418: 1.1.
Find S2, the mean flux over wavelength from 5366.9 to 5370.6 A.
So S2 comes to 23.9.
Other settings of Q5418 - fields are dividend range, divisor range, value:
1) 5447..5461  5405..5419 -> 1.02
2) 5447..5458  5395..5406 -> 1.07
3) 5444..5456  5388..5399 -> 1.07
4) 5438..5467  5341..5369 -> 0.96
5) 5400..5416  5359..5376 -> 0.91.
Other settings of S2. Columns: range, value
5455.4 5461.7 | 22.4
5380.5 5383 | 22.7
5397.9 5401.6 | 21.2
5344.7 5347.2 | 23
